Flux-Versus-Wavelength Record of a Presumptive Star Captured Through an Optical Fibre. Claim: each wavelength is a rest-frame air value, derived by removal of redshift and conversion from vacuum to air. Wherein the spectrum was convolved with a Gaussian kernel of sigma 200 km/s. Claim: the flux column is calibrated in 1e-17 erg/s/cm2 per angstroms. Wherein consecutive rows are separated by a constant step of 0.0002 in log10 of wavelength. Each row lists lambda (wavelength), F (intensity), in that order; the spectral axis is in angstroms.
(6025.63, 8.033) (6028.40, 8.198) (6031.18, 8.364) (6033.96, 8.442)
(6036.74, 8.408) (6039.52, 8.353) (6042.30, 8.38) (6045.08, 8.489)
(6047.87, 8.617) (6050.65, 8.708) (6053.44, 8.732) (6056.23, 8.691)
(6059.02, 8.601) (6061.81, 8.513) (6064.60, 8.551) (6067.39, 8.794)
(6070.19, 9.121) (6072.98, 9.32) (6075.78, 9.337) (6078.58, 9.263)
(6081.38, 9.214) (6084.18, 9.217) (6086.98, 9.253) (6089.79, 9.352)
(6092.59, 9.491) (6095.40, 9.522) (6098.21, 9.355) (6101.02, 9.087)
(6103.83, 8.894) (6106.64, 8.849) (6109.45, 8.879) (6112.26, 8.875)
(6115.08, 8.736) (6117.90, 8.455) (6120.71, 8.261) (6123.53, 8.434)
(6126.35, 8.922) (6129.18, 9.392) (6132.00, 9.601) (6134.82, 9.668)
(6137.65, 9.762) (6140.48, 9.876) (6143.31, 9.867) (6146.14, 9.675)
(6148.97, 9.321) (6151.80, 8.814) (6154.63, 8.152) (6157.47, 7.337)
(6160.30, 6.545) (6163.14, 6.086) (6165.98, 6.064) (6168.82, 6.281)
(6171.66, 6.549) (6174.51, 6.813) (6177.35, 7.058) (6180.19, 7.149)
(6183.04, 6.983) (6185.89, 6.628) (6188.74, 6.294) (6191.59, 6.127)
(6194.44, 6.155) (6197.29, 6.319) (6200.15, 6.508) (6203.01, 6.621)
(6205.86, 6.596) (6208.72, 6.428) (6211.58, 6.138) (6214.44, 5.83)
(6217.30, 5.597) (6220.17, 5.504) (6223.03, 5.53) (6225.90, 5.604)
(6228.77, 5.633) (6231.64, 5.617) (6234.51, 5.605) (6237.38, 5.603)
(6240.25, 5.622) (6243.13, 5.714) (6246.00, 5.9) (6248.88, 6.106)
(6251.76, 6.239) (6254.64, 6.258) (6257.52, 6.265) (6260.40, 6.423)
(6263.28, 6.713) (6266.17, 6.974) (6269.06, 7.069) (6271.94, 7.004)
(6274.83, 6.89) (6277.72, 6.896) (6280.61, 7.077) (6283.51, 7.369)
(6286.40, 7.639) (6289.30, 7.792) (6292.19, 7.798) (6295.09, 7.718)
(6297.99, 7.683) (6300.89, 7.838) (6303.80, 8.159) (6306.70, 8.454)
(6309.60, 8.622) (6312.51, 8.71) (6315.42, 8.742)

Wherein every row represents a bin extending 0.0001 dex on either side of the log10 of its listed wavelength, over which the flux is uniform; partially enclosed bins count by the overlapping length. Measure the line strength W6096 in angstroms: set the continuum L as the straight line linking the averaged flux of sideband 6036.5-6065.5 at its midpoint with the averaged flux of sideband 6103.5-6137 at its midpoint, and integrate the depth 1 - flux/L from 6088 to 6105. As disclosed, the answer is -0.93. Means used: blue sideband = 8.56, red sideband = 8.94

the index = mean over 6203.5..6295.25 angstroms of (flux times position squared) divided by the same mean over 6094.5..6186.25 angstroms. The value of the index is 0.80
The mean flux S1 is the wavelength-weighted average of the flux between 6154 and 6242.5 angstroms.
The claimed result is 6.27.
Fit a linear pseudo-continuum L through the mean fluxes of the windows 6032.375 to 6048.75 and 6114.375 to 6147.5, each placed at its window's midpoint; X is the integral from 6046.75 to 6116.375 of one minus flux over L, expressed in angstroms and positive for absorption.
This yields -1.6 angstroms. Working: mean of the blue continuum 8.44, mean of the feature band 9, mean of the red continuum 9.23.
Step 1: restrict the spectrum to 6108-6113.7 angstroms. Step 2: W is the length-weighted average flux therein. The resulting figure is 8.88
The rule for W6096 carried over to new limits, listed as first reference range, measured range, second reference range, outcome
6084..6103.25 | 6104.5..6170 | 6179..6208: -3.39 angstroms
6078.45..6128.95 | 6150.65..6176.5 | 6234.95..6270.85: 3.14 angstroms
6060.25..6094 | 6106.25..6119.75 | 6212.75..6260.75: -0.58 angstroms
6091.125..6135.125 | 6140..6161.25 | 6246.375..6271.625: -0.80 angstroms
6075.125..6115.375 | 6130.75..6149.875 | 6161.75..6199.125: -4.79 angstroms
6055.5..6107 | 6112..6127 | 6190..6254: -0.63 angstroms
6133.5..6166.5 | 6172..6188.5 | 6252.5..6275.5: 2.37 angstroms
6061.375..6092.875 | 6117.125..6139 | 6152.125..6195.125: -3.40 angstroms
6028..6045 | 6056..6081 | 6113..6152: -0.80 angstroms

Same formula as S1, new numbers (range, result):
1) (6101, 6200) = 7.96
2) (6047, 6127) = 8.94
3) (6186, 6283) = 6.23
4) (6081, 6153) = 9.18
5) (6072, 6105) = 9.28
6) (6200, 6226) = 6.03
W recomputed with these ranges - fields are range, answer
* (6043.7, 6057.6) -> 8.64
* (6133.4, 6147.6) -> 9.77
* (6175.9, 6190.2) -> 6.82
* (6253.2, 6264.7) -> 6.42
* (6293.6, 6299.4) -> 7.7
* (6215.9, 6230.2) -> 5.57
